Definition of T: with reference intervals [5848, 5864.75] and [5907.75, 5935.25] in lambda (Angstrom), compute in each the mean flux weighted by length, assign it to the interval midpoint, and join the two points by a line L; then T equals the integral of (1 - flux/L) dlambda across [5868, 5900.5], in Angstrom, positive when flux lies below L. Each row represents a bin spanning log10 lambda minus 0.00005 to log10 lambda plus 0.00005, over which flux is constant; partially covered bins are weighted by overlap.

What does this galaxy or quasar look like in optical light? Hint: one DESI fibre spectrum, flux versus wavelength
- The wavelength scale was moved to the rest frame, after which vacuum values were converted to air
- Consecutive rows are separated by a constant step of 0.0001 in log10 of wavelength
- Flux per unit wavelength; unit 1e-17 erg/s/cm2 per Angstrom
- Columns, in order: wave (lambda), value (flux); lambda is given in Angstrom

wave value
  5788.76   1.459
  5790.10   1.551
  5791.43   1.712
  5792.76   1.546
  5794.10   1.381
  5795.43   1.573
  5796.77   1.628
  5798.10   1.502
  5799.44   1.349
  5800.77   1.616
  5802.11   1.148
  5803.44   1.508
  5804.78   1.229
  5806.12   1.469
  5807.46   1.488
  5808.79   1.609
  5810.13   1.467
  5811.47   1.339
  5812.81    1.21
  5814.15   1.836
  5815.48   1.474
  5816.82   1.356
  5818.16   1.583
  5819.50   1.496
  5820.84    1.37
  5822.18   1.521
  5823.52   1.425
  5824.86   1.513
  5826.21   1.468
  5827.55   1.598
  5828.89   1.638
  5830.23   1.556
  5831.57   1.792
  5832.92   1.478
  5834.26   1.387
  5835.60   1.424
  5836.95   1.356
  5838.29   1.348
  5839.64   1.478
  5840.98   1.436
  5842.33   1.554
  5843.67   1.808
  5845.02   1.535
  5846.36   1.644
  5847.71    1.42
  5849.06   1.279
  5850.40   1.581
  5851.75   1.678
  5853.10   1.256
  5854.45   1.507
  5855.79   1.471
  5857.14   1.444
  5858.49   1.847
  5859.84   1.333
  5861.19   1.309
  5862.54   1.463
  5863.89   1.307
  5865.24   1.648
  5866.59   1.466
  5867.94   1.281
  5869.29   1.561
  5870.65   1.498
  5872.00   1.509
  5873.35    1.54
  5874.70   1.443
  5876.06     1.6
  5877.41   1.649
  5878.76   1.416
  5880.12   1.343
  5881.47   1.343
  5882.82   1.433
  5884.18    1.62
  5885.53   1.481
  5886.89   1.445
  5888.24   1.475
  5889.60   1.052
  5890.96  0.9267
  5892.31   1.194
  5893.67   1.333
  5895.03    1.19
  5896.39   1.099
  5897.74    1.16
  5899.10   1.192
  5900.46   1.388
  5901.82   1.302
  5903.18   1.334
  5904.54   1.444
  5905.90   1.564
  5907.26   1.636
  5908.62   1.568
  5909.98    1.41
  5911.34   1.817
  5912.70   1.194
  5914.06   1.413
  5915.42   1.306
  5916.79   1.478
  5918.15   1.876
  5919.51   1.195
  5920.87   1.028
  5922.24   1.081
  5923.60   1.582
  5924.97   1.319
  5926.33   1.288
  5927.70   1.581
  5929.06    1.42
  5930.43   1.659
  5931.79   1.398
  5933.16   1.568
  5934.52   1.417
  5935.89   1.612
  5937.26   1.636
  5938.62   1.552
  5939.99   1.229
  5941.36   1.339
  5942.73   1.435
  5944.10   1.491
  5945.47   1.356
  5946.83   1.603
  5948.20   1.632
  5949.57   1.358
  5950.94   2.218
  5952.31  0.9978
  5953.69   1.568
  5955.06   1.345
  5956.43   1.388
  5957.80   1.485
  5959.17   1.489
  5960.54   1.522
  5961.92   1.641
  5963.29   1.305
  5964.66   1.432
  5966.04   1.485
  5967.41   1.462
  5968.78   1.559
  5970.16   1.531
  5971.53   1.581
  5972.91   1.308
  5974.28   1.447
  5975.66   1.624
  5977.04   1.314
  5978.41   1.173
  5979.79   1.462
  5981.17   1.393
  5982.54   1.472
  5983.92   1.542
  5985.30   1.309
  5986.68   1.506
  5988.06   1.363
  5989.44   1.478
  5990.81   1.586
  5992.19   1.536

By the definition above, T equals 1.8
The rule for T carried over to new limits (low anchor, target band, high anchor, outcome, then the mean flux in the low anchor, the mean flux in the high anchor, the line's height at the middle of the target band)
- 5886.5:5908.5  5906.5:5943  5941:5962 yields -1.34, 1.3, 1.49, 1.4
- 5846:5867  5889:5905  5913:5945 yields 2.57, 1.48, 1.43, 1.45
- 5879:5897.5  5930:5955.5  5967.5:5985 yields -1.89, 1.3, 1.45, 1.39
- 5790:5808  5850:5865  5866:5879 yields 0.19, 1.48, 1.5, 1.49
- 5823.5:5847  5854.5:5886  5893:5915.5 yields -0.63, 1.53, 1.38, 1.45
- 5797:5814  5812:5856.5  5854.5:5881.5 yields -1.45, 1.43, 1.48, 1.45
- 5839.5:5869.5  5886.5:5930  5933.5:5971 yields 3.92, 1.49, 1.49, 1.49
